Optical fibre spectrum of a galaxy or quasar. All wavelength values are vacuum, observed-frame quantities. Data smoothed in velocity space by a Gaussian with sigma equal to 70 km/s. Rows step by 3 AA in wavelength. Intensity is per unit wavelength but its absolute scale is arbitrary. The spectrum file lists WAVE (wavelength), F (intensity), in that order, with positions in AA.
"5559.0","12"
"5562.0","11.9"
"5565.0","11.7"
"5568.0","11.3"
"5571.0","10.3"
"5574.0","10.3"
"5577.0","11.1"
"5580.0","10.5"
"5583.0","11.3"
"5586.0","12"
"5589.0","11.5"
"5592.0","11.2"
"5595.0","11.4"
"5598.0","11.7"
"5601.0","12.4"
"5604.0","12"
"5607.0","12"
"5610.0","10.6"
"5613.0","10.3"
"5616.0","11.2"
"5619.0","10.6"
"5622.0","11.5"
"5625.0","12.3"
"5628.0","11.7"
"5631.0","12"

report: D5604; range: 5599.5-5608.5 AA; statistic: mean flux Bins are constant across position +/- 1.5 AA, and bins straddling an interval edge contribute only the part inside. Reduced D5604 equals 12.1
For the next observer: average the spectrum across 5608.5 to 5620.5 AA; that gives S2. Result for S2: 10.7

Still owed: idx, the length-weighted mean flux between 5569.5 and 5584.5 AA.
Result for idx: 10.7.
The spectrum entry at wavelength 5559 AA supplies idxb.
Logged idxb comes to 12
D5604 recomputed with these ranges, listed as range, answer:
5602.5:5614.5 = 11.2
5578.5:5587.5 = 11.3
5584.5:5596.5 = 11.5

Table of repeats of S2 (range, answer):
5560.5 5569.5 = 11.6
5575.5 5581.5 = 10.8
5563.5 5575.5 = 10.9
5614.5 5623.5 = 11.1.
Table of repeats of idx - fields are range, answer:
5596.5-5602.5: 12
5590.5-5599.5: 11.4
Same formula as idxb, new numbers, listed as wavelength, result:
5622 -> 11.5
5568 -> 11.3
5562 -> 11.9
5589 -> 11.5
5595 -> 11.4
